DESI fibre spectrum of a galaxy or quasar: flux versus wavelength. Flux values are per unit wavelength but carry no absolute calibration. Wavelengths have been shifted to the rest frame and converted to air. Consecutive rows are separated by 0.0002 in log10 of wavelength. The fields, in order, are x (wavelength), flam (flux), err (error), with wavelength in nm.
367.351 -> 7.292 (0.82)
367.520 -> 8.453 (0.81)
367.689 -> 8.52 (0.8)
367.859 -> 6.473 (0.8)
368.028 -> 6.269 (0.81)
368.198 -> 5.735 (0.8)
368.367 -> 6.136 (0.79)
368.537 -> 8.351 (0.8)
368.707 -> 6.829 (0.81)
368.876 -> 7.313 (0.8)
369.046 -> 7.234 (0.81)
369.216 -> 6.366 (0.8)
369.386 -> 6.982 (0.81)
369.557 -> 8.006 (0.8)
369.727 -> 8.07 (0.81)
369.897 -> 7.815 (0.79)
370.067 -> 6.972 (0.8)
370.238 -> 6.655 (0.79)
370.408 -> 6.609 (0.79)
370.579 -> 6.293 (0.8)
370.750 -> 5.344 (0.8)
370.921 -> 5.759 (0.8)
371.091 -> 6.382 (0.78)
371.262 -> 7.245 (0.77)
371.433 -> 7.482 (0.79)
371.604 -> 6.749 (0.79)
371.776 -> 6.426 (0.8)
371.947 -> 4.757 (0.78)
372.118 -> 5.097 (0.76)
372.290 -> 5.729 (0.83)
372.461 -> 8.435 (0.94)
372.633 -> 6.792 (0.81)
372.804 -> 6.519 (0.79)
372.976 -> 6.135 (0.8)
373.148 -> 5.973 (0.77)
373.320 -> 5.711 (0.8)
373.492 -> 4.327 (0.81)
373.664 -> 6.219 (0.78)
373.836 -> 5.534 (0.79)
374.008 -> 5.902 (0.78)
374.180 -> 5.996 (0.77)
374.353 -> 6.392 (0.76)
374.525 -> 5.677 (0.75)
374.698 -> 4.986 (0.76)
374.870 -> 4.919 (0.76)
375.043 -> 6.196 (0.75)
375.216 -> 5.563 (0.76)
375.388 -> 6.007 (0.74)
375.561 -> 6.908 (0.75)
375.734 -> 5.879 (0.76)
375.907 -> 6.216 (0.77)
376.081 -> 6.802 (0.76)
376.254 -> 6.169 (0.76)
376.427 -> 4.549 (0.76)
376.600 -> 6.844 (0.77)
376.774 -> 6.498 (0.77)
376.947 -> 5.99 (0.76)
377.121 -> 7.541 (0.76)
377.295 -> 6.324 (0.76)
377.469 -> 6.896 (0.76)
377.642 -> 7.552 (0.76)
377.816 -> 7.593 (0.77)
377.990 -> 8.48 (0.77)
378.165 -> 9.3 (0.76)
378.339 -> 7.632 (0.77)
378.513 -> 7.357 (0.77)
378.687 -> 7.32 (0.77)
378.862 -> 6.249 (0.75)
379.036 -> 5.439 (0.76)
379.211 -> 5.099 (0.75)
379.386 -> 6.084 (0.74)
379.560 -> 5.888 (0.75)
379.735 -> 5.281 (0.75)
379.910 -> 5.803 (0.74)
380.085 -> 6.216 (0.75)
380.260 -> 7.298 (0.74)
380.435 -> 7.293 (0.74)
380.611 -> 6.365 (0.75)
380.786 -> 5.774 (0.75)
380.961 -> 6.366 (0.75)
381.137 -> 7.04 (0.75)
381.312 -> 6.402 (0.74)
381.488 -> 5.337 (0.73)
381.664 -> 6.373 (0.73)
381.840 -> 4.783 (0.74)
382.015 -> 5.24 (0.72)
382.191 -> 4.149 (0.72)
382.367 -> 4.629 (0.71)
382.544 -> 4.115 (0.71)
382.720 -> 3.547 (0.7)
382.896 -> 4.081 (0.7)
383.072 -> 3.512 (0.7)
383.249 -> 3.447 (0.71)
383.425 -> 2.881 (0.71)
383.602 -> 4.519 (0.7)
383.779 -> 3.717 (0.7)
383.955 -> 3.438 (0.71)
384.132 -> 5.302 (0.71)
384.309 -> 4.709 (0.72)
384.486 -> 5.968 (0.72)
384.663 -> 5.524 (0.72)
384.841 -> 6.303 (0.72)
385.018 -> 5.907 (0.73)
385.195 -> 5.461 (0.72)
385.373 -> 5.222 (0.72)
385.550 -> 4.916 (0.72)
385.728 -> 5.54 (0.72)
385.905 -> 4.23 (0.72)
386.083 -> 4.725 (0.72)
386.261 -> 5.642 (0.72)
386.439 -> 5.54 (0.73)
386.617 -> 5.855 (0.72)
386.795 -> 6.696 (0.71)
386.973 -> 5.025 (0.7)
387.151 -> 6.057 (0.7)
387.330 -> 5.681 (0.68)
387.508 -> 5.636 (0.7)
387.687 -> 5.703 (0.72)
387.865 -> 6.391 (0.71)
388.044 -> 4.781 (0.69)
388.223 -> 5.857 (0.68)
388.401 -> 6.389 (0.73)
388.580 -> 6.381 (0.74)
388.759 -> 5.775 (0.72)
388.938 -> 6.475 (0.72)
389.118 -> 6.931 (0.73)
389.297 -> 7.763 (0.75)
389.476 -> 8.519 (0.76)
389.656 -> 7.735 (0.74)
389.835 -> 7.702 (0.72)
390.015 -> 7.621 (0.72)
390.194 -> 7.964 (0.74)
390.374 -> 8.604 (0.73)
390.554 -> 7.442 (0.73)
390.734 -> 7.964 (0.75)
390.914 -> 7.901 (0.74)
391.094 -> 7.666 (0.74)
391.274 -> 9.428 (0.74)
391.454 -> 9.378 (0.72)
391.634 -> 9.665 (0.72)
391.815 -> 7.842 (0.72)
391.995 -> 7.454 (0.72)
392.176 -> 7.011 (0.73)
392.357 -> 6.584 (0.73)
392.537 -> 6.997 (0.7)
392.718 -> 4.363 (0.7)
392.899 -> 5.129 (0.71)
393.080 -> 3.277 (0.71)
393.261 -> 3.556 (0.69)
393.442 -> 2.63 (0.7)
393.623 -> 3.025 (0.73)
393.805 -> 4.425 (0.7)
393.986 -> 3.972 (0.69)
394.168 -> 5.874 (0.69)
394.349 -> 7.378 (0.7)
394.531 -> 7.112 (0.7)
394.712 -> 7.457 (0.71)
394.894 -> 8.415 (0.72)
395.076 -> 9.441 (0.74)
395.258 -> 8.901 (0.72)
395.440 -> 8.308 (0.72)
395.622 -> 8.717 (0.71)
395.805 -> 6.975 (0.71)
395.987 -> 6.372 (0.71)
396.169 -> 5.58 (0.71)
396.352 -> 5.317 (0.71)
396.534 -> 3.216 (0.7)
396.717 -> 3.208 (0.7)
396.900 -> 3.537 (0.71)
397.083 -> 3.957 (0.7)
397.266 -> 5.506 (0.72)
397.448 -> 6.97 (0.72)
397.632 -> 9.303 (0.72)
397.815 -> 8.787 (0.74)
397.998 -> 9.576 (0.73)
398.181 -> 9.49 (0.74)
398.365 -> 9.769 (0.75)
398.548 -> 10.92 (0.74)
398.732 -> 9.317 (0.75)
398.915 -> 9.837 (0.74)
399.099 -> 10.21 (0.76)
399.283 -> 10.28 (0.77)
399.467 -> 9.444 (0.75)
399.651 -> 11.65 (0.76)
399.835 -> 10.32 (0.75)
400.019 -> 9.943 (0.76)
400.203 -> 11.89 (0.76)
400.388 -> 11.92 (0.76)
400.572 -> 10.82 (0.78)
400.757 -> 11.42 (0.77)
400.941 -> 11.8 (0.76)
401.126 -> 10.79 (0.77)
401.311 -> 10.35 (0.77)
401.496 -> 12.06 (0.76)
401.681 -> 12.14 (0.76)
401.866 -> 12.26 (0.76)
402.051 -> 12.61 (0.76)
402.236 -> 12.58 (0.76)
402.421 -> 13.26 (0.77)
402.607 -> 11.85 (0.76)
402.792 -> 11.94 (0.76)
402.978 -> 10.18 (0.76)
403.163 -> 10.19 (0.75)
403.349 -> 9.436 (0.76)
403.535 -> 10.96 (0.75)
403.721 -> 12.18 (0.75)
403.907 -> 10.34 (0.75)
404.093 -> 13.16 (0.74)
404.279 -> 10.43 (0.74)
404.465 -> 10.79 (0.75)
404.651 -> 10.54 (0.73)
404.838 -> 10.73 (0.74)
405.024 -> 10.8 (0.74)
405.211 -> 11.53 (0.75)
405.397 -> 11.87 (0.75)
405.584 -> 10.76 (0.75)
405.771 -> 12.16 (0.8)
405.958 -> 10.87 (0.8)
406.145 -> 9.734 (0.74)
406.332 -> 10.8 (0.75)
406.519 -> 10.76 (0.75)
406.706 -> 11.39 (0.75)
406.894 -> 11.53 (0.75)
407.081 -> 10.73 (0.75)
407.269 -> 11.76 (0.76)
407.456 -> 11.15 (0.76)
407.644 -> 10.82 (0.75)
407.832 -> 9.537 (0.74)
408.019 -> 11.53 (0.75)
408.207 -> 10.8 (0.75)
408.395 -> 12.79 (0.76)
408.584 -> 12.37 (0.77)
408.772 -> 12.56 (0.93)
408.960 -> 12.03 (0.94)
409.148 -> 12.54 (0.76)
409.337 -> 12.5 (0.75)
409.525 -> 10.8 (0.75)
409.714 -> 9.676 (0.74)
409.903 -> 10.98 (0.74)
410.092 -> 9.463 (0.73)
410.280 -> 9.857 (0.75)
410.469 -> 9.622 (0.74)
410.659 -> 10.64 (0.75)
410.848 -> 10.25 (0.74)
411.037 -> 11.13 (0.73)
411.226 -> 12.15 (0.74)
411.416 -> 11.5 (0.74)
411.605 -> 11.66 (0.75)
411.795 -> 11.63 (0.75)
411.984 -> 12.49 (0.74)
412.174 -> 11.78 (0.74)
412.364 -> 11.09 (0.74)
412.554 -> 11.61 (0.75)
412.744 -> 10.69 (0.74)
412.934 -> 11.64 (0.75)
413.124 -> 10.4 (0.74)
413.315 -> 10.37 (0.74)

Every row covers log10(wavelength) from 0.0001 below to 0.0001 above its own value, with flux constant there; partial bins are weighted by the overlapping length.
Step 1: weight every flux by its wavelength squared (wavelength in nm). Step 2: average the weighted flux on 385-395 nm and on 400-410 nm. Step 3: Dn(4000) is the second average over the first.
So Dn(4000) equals 1.93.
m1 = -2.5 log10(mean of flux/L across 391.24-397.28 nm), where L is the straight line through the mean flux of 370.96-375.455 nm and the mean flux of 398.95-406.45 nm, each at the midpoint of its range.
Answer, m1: 0.49 mag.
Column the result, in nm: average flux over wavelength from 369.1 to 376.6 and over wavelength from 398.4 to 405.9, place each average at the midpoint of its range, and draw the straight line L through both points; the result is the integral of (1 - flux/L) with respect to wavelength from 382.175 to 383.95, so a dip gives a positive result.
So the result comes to 0.92 nm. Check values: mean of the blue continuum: 6.25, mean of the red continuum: 11.1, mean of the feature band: 3.83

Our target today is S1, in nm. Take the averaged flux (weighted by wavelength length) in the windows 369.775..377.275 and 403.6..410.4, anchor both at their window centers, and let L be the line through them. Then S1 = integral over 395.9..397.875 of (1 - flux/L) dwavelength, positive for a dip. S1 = 0.840 nm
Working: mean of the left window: 6.2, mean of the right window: 11.2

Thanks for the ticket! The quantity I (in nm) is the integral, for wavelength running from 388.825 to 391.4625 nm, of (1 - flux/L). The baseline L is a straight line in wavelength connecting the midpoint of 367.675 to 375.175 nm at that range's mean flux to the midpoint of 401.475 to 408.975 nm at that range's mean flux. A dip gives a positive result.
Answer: 0.367 nm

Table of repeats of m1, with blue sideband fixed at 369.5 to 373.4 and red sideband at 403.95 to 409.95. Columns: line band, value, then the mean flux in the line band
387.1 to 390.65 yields 0.29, 6.78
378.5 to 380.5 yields 0.22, 6.23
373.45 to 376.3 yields 0.19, 5.88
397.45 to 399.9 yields 0.04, 9.8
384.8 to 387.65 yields 0.47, 5.52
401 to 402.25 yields -0.12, 11.8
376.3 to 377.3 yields 0.16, 6.28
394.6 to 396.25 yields 0.24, 7.8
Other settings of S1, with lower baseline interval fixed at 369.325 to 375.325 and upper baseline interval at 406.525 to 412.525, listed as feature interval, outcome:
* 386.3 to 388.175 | 0.57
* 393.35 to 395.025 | 0.64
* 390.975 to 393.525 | 0.68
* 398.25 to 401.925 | -0.31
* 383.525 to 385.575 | 0.73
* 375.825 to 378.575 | -0.02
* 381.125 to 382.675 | 0.48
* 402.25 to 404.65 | -0.19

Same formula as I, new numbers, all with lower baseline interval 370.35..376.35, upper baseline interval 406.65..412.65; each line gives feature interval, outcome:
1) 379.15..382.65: 0.674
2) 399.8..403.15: -0.483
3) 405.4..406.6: -0.021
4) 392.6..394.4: 0.929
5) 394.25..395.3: 0.124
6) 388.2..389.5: 0.248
